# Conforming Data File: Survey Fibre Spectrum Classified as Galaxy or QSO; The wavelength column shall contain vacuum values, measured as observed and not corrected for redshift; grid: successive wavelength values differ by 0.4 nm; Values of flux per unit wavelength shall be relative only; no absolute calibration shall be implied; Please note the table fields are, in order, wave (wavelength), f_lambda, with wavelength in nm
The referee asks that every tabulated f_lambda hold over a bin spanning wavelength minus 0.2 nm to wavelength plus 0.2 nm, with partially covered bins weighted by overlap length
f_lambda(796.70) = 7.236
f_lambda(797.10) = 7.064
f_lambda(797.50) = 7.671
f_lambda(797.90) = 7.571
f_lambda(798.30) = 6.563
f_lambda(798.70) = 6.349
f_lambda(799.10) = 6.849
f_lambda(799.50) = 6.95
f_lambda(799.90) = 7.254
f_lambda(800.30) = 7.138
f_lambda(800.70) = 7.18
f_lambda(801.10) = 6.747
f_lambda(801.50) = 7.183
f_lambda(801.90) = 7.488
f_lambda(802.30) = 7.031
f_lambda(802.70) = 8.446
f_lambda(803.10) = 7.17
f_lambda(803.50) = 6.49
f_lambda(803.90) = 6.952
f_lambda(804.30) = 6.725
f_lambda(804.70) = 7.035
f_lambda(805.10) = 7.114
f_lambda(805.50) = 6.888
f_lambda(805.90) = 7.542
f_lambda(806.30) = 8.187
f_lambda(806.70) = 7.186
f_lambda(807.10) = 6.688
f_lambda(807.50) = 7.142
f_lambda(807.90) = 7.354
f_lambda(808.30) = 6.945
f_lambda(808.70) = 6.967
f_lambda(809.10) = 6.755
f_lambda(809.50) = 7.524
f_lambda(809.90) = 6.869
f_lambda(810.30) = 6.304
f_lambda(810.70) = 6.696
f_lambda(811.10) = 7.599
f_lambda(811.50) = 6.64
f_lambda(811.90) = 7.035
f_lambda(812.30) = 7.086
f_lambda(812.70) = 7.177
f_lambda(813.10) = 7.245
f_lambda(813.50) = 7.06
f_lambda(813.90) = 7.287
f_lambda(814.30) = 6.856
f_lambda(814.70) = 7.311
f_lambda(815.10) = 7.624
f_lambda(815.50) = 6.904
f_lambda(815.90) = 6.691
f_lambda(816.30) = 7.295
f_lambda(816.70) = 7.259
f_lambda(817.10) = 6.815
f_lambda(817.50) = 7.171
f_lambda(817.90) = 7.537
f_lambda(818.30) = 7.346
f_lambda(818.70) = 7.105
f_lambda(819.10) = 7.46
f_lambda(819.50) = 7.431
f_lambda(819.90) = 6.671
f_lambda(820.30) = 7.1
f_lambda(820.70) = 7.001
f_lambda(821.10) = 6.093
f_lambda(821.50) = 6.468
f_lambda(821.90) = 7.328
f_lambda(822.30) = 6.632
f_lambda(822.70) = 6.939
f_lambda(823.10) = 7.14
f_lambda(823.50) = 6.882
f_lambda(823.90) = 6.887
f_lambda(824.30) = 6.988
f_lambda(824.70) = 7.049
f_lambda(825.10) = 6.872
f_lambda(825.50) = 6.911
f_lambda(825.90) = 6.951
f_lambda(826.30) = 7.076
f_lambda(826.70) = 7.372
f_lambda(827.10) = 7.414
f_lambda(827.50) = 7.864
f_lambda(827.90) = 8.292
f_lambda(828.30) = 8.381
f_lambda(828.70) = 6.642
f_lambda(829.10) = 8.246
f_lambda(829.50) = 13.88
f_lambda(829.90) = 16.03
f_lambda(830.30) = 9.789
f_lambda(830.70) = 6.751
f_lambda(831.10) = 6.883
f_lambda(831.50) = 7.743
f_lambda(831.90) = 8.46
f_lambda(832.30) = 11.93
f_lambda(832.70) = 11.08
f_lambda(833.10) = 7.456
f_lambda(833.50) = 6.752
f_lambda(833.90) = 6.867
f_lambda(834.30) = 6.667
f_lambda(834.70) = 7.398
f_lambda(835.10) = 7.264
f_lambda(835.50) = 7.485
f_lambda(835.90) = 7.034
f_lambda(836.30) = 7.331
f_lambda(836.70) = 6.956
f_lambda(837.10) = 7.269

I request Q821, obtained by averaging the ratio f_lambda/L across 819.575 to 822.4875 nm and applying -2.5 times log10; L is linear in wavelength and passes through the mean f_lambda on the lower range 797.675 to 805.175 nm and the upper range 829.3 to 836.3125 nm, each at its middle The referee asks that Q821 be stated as 0.19 mag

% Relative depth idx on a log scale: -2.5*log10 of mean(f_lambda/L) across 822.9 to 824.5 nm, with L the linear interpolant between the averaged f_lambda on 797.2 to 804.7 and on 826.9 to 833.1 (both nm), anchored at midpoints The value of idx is 0.25 mag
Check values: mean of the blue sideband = 7.1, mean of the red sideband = 9.23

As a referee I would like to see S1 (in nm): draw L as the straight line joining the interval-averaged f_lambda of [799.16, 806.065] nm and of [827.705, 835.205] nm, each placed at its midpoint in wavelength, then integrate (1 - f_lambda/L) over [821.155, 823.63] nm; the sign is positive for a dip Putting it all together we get 0.42 nm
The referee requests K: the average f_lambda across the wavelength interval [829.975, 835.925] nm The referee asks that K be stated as 8.17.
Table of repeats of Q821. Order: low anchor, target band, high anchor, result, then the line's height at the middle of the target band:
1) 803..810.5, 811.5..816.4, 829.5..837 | 0.05 mag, 7.43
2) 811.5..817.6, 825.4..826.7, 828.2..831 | 0.30 mag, 9.25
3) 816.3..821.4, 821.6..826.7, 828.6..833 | 0.18 mag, 8.28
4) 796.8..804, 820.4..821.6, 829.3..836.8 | 0.22 mag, 8.08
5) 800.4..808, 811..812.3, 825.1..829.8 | 0.07 mag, 7.51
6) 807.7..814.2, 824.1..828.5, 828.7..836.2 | 0.12 mag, 8.21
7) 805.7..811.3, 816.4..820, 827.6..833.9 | 0.11 mag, 8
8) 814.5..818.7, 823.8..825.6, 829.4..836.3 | 0.14 mag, 7.93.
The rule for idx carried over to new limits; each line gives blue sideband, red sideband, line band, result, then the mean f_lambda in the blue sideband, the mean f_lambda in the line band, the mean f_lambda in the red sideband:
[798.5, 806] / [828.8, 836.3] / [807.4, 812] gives 0.074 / 7.07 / 6.98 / 8.7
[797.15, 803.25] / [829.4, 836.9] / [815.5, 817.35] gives 0.123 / 7.17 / 7.01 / 8.55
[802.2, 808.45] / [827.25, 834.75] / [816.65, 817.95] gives 0.115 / 7.19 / 7.15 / 8.81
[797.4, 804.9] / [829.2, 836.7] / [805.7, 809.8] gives 0.028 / 7.09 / 7.22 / 8.66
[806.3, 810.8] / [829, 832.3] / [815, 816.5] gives 0.123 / 7.01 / 7.1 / 9.9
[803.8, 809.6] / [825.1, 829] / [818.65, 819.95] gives 0.012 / 7.13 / 7.23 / 7.43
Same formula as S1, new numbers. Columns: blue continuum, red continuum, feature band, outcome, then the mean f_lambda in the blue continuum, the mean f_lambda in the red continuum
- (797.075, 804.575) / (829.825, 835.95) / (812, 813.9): 0.106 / 7.1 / 8.36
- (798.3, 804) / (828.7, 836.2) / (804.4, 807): 0.010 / 7.07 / 8.69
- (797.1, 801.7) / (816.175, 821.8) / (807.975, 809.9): 0.000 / 7.04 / 7.06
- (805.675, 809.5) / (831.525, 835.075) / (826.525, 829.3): 0.097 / 7.21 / 8.25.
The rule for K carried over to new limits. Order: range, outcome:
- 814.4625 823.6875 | 7.05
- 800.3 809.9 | 7.16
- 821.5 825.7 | 6.94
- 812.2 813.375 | 7.17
